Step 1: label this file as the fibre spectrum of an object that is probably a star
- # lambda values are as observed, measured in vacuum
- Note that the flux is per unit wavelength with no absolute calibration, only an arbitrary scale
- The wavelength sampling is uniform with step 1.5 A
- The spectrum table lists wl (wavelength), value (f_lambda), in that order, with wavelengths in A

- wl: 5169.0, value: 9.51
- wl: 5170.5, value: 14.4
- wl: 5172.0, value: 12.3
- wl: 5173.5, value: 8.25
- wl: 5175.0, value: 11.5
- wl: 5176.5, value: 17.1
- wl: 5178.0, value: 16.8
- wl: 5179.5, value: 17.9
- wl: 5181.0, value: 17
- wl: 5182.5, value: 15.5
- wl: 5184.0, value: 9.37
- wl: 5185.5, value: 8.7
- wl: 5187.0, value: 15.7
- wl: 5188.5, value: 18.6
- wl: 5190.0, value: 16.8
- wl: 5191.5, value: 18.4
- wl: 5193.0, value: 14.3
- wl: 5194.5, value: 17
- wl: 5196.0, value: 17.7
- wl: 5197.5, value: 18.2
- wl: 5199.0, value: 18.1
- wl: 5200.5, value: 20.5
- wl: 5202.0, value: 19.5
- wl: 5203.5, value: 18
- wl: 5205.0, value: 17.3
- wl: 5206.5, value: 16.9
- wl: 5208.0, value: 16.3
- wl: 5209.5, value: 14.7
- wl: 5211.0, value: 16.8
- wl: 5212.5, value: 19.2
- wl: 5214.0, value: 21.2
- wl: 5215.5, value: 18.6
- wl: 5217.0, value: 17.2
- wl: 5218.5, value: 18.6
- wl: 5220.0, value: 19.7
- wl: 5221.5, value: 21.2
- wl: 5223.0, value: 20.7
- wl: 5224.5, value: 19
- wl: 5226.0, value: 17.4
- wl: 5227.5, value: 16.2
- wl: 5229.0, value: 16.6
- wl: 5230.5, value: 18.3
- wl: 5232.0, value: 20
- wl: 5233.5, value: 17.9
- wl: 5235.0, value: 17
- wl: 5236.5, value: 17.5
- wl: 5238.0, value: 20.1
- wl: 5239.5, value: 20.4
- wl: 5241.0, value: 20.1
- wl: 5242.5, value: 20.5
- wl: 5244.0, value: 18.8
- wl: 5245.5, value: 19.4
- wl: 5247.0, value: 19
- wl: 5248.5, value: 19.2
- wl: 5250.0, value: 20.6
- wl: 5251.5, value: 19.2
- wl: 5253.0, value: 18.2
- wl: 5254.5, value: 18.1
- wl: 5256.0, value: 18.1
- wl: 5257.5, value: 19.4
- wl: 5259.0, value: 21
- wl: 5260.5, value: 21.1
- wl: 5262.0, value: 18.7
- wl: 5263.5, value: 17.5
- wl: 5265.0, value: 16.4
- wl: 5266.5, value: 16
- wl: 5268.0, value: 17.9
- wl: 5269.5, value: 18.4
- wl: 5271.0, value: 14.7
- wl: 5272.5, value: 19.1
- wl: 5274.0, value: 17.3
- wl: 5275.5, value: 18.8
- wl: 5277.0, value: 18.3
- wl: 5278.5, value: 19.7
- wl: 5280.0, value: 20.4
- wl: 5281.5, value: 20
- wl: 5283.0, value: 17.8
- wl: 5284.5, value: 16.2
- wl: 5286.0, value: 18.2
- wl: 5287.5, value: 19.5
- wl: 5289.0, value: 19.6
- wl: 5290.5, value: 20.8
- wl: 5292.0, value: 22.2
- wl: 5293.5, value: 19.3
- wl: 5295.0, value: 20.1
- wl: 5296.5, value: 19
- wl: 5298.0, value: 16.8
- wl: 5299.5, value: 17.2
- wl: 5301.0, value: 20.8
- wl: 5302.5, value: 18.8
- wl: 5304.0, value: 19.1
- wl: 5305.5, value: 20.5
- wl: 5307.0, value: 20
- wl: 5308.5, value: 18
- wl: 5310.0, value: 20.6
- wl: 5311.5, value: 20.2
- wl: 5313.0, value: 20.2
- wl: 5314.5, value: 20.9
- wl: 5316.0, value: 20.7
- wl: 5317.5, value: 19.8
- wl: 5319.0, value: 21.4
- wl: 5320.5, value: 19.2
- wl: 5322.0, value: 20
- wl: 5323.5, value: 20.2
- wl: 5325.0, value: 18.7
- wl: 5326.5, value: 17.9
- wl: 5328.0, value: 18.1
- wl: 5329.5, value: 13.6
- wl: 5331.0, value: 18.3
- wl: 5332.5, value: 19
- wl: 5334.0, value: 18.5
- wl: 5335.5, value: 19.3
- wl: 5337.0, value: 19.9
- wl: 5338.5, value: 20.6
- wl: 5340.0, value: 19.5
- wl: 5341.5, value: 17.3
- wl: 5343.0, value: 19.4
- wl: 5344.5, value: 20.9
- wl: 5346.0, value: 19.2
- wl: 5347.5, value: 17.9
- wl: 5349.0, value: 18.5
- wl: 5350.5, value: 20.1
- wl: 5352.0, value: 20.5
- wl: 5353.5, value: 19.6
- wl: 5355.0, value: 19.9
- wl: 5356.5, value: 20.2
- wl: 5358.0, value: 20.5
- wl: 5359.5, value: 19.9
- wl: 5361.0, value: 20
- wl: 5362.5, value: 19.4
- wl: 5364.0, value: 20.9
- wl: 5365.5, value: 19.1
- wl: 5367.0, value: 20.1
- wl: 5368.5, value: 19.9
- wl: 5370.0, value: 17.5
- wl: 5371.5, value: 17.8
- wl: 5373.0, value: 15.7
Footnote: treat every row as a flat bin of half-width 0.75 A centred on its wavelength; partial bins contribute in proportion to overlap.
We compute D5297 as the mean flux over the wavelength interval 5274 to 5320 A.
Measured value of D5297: 19.5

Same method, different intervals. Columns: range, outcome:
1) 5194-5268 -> 18.6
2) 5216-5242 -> 18.7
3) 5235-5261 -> 19.4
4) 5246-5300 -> 18.7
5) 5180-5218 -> 16.9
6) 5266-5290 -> 18.3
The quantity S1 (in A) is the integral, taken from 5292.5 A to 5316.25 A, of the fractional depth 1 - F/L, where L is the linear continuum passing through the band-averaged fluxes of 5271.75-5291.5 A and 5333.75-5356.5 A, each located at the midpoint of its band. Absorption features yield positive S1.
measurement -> -0.5 A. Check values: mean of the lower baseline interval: 18.9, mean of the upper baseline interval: 19.5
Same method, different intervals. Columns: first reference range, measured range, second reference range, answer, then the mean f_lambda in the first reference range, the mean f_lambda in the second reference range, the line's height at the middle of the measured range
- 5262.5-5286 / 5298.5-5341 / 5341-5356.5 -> -1.07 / 17.9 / 19.4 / 18.8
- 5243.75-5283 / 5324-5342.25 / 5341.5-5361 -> 0.95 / 18.6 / 19.6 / 19.4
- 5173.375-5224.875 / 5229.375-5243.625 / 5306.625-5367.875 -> -1.08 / 17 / 19.5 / 17.7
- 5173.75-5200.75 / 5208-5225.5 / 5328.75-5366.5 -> -2.34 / 15.8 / 19.3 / 16.5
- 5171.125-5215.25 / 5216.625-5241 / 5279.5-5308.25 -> -1.97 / 16.2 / 19.2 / 17.3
